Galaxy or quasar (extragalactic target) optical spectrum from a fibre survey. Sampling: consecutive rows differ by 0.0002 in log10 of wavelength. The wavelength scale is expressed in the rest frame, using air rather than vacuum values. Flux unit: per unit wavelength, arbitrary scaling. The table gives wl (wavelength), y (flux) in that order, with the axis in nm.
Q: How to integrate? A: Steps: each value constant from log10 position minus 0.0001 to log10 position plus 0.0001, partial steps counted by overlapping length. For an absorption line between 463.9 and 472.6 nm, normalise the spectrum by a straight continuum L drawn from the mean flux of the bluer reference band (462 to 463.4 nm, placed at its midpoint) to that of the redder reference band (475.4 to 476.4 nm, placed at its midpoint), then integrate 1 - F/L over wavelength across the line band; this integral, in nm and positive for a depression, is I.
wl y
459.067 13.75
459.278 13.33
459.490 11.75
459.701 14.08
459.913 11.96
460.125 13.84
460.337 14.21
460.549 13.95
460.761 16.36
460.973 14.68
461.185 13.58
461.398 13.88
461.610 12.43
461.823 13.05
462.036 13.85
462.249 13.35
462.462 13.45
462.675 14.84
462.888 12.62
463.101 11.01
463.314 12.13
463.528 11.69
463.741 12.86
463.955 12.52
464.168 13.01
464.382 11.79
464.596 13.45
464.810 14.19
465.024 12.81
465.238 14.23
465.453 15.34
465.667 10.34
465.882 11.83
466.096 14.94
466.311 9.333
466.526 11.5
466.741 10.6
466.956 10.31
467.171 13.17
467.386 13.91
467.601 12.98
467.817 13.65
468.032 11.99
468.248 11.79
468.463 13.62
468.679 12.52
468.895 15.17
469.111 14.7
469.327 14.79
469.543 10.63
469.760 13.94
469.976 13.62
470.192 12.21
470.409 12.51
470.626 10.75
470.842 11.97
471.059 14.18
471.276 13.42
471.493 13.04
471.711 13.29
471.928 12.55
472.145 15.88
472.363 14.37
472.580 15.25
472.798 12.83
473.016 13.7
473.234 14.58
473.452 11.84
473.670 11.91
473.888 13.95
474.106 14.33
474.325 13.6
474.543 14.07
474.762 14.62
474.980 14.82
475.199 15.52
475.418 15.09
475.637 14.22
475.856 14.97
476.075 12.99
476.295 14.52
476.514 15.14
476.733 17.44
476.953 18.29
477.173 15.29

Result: 0.38 nm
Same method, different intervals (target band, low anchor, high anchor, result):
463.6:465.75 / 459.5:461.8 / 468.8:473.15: 0.09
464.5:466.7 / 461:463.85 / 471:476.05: 0.09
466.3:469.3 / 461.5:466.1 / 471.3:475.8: 0.16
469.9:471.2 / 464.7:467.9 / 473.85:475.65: 0.10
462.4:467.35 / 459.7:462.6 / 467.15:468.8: 0.30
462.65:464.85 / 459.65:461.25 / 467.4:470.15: 0.19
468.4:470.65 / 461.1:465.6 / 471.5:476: 0.07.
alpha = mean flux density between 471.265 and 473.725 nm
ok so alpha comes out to 13.6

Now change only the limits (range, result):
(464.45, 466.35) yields 13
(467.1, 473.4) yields 13.3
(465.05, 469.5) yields 12.8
